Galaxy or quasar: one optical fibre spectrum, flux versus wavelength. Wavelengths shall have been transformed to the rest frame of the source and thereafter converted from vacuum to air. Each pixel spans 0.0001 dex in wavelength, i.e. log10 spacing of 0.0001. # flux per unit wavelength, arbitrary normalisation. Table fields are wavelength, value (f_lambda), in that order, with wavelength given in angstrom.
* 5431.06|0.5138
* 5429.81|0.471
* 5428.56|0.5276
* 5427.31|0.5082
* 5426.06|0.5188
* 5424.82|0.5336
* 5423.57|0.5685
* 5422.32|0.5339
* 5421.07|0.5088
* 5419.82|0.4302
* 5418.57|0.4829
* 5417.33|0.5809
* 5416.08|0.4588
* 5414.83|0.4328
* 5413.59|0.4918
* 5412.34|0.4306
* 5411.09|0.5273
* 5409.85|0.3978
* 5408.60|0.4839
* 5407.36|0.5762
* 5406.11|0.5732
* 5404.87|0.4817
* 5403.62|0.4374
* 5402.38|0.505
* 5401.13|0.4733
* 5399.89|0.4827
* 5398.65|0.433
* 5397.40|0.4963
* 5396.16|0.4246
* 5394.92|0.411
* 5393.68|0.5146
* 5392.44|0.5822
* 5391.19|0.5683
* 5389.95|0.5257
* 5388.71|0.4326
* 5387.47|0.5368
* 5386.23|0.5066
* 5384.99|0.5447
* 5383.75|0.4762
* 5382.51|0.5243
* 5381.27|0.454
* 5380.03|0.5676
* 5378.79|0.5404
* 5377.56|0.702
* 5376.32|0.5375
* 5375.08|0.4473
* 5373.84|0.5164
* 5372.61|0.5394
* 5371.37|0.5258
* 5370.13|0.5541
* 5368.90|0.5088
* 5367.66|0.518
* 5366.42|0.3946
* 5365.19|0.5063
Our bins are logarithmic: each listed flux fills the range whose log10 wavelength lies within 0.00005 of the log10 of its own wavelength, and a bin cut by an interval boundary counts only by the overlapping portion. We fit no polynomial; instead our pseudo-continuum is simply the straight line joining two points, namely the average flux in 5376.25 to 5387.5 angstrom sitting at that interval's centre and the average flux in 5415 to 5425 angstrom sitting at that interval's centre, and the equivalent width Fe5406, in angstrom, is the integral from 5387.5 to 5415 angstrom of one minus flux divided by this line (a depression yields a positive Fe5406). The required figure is 1.9 angstrom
